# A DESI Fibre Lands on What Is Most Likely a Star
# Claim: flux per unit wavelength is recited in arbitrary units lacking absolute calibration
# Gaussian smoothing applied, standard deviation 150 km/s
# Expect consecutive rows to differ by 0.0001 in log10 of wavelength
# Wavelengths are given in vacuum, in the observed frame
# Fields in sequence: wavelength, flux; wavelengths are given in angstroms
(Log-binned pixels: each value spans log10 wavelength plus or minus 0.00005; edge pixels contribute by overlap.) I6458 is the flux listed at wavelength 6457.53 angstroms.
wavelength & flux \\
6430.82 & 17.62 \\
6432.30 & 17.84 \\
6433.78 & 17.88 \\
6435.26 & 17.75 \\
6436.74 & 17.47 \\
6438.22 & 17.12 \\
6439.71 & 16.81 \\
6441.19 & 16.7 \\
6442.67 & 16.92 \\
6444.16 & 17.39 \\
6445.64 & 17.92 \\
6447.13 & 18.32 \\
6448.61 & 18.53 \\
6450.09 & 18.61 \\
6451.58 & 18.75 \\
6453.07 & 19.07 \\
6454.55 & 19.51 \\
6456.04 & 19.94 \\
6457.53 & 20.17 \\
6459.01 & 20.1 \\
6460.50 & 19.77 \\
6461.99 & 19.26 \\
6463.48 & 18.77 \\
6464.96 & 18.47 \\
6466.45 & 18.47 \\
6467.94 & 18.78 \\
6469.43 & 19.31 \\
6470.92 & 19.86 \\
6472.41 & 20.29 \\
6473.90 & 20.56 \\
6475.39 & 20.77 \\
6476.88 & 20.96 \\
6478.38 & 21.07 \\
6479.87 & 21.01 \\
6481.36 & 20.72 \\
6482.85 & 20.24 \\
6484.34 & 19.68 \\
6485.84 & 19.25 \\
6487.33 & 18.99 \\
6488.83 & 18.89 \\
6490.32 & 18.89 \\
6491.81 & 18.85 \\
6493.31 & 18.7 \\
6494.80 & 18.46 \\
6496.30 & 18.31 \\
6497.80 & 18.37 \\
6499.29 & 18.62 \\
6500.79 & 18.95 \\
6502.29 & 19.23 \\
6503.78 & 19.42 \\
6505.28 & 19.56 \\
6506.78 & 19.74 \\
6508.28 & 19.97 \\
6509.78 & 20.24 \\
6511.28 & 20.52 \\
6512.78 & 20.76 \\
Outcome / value 20.17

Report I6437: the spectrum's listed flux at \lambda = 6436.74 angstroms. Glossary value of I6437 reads 17.47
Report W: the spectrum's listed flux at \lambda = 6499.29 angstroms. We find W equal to 18.62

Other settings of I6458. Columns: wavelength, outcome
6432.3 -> 17.84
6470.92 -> 19.86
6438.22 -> 17.12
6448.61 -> 18.53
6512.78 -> 20.76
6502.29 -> 19.23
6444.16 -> 17.39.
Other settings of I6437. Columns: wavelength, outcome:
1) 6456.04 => 19.94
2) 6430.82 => 17.62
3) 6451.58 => 18.75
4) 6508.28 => 19.97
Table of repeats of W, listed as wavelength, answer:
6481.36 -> 20.72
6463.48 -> 18.77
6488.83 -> 18.89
